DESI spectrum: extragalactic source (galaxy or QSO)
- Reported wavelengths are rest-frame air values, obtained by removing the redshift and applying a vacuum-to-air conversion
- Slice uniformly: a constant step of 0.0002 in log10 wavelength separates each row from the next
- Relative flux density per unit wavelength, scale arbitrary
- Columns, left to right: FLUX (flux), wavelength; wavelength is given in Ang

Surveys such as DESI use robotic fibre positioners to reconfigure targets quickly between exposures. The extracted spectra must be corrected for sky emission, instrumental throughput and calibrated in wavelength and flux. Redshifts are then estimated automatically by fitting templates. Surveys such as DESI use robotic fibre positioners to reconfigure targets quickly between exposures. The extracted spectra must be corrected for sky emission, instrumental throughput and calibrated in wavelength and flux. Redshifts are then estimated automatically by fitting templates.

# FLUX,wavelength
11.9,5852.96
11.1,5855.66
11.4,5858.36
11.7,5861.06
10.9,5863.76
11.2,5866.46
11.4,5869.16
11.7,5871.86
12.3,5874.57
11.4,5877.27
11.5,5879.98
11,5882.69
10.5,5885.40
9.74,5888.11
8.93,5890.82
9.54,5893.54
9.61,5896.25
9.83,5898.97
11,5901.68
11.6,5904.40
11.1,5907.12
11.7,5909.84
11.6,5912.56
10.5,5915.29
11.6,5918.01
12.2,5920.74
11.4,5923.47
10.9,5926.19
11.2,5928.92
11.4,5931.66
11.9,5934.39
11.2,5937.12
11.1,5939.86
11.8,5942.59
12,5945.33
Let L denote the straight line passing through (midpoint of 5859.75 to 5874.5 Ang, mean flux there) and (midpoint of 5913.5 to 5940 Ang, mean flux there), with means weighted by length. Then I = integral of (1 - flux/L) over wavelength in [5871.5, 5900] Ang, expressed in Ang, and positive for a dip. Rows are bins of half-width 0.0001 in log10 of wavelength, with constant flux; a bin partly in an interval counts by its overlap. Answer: 2.3 Ang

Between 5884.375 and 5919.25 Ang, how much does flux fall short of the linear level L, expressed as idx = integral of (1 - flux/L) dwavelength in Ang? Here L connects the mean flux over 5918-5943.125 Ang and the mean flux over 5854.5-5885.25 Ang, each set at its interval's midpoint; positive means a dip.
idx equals 2.6 Ang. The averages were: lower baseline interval 11.4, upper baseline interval 11.5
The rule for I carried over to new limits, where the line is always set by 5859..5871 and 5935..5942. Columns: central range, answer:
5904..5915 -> -0.1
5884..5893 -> 1.3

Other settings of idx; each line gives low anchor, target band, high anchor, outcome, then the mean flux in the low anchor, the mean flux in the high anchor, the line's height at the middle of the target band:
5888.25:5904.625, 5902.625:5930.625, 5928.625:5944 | -1.8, 9.96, 11.4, 10.7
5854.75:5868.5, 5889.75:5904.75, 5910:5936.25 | 1.8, 11.3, 11.4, 11.4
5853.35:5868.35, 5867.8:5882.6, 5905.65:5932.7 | -0.4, 11.3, 11.4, 11.3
